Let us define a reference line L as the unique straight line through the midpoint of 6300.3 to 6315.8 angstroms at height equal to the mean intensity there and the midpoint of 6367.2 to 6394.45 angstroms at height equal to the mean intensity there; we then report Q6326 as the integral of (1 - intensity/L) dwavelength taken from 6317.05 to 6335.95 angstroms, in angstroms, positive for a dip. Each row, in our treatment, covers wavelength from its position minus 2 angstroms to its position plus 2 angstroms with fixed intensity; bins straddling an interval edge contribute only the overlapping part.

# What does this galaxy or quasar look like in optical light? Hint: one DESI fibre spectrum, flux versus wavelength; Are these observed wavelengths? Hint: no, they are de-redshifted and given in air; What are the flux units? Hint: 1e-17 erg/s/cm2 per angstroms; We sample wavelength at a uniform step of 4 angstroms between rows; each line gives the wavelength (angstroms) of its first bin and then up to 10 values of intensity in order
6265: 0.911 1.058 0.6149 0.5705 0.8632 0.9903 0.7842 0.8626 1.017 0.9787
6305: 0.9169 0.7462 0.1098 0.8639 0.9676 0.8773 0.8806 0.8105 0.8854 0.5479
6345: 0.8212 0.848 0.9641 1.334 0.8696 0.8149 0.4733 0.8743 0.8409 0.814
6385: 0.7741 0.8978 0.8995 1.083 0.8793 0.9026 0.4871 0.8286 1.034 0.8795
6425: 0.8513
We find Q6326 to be -4.80 angstroms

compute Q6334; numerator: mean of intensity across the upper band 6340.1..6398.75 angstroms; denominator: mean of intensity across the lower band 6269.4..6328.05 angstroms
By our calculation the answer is 1.07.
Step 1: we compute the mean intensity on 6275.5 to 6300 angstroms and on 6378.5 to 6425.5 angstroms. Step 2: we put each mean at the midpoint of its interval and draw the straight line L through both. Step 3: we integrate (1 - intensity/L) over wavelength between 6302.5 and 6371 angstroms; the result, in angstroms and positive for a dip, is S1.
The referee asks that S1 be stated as 4.05 angstroms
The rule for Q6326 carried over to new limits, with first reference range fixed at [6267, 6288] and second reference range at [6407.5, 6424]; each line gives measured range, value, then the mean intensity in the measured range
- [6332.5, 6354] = 0.3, 0.806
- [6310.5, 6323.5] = 2.5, 0.66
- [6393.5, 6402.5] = -1.7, 0.973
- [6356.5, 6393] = -0.8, 0.838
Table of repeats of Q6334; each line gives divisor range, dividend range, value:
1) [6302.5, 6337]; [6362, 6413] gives 1.04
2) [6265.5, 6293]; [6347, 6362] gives 1.23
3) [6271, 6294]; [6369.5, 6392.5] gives 1.05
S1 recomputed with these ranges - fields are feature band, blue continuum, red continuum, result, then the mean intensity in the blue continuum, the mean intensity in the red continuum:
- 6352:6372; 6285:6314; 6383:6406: -0.33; 0.811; 0.906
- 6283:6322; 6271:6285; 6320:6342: -2.34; 0.727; 0.835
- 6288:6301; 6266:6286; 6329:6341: -1.57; 0.815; 0.803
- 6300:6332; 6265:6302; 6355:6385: 2.62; 0.859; 0.854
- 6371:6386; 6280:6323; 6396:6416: 0.05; 0.826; 0.834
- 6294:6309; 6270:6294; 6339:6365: -2.14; 0.789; 0.891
